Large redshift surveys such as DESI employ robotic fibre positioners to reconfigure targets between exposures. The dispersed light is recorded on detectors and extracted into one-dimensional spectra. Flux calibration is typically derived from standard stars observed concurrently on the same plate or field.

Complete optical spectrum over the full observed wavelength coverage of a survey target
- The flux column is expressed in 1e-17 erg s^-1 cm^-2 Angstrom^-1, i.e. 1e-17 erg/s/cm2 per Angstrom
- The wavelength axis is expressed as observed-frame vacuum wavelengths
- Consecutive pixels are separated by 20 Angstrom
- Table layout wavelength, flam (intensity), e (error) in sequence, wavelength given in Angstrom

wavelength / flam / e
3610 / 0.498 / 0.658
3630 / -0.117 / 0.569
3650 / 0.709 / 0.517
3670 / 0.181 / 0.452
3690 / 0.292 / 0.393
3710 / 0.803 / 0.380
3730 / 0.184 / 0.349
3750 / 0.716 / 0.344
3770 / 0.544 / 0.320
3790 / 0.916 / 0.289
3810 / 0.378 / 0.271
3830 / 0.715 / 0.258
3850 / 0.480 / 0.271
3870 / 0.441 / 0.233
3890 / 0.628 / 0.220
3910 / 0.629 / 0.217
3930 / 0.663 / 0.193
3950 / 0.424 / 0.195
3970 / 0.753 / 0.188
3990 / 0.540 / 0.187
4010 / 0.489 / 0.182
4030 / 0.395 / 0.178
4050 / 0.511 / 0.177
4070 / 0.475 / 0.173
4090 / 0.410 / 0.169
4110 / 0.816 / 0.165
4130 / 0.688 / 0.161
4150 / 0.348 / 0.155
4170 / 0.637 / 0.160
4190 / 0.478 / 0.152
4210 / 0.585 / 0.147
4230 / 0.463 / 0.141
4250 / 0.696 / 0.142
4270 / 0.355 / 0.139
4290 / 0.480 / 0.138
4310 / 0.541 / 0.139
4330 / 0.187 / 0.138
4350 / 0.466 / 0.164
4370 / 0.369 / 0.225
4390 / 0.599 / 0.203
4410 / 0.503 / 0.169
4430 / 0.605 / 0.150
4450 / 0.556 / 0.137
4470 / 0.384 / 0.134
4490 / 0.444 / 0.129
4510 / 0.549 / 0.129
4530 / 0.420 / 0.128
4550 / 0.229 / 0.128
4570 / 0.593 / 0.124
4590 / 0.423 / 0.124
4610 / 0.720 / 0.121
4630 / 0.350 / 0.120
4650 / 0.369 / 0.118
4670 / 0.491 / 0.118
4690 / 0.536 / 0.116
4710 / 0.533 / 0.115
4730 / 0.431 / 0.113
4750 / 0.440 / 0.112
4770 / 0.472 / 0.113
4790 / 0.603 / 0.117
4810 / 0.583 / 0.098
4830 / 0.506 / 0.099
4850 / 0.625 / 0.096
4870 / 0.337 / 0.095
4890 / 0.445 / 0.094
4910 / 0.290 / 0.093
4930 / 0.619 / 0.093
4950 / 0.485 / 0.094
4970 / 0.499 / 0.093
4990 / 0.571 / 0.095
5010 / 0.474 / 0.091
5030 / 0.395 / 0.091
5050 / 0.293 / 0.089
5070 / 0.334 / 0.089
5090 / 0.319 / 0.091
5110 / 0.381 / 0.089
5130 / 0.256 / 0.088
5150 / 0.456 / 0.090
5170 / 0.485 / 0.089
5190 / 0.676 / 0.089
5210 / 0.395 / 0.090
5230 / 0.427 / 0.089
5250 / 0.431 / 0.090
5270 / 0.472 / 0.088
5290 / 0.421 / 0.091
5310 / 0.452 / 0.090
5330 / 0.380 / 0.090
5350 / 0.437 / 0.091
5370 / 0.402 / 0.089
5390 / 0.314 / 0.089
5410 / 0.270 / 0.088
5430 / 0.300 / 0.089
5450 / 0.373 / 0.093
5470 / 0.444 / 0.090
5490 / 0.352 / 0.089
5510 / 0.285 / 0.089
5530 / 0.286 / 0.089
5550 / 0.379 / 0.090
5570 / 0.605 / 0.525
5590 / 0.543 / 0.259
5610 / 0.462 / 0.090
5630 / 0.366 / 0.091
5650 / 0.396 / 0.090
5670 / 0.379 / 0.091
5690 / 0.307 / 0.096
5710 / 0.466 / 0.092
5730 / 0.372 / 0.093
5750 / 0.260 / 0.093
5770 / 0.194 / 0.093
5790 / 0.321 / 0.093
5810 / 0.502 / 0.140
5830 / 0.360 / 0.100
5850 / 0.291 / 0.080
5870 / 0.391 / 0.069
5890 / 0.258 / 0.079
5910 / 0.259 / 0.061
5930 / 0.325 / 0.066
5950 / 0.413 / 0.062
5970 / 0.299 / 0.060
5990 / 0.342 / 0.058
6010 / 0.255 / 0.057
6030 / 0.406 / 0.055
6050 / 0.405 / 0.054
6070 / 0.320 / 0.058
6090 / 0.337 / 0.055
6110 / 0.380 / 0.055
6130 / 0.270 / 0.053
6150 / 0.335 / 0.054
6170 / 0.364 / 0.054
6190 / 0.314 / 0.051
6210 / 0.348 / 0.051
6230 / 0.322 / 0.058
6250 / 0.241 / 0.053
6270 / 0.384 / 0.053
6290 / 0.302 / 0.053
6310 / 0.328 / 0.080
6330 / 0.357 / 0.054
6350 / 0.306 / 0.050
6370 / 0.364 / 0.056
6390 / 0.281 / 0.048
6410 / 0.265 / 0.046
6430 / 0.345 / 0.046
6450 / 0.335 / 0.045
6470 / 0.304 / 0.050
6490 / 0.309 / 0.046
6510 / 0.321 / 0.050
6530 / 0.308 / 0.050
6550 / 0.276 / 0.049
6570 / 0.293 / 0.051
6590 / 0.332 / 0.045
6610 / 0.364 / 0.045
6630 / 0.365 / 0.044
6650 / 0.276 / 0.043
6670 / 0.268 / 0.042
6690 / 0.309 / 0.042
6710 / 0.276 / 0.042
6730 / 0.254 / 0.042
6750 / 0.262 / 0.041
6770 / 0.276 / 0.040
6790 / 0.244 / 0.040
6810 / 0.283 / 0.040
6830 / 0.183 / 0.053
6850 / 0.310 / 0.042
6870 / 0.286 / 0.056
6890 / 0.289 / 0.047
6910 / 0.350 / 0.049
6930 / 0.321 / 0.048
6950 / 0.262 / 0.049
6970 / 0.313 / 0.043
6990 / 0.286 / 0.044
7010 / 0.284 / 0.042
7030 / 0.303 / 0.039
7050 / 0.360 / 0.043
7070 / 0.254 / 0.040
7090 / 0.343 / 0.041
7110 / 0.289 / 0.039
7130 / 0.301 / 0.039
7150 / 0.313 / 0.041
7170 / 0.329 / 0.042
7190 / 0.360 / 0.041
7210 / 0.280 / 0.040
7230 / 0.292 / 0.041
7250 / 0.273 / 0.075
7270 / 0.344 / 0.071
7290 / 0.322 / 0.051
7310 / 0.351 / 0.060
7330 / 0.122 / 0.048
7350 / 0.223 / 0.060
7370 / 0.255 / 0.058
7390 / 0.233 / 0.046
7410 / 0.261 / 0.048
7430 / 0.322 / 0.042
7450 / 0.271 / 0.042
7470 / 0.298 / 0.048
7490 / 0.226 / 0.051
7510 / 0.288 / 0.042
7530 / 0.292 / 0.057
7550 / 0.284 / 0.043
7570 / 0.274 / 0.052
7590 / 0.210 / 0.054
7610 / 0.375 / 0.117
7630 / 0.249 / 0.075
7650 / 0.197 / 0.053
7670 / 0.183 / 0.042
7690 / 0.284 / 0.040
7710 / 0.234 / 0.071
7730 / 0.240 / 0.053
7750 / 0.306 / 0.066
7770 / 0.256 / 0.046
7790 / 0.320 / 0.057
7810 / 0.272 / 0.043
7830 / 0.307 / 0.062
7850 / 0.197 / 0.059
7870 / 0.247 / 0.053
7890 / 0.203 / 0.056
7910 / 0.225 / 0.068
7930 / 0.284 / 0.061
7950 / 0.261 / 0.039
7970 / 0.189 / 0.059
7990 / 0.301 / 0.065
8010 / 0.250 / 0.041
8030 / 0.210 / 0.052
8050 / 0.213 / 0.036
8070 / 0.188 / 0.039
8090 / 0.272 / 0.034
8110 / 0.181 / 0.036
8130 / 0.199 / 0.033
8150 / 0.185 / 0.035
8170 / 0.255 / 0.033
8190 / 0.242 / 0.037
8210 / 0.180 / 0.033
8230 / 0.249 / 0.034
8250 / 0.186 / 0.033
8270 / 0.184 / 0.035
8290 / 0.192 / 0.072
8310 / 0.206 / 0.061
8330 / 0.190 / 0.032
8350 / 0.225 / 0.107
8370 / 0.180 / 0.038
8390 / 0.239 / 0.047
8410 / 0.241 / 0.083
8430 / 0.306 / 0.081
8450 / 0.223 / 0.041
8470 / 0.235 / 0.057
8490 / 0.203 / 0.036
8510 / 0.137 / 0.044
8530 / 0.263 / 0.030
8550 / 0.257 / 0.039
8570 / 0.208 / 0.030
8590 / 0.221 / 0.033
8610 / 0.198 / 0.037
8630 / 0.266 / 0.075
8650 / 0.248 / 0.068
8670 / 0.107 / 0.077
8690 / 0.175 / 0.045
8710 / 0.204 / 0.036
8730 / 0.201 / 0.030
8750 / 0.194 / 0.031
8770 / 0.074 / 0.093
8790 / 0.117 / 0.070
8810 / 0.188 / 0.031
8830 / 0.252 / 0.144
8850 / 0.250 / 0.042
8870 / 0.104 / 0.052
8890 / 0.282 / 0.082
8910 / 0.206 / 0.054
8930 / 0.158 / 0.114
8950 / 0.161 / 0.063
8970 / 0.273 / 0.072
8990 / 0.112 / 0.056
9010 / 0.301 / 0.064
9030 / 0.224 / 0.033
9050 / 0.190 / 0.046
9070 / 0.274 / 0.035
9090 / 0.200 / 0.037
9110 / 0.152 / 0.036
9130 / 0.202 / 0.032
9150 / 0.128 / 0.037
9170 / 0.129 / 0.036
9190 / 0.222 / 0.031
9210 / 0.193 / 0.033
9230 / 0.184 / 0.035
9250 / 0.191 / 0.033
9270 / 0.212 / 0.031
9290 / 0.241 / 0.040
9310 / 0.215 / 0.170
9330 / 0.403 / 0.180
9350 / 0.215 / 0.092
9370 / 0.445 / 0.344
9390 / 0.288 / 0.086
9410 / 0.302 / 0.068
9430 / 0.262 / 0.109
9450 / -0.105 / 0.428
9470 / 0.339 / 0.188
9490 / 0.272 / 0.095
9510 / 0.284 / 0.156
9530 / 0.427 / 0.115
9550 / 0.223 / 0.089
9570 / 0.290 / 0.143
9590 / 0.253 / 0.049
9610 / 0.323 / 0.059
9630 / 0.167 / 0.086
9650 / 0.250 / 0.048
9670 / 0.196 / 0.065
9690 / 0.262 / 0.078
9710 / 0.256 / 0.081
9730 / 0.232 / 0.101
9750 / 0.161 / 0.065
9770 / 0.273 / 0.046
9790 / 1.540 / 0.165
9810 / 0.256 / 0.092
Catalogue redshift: 1.627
